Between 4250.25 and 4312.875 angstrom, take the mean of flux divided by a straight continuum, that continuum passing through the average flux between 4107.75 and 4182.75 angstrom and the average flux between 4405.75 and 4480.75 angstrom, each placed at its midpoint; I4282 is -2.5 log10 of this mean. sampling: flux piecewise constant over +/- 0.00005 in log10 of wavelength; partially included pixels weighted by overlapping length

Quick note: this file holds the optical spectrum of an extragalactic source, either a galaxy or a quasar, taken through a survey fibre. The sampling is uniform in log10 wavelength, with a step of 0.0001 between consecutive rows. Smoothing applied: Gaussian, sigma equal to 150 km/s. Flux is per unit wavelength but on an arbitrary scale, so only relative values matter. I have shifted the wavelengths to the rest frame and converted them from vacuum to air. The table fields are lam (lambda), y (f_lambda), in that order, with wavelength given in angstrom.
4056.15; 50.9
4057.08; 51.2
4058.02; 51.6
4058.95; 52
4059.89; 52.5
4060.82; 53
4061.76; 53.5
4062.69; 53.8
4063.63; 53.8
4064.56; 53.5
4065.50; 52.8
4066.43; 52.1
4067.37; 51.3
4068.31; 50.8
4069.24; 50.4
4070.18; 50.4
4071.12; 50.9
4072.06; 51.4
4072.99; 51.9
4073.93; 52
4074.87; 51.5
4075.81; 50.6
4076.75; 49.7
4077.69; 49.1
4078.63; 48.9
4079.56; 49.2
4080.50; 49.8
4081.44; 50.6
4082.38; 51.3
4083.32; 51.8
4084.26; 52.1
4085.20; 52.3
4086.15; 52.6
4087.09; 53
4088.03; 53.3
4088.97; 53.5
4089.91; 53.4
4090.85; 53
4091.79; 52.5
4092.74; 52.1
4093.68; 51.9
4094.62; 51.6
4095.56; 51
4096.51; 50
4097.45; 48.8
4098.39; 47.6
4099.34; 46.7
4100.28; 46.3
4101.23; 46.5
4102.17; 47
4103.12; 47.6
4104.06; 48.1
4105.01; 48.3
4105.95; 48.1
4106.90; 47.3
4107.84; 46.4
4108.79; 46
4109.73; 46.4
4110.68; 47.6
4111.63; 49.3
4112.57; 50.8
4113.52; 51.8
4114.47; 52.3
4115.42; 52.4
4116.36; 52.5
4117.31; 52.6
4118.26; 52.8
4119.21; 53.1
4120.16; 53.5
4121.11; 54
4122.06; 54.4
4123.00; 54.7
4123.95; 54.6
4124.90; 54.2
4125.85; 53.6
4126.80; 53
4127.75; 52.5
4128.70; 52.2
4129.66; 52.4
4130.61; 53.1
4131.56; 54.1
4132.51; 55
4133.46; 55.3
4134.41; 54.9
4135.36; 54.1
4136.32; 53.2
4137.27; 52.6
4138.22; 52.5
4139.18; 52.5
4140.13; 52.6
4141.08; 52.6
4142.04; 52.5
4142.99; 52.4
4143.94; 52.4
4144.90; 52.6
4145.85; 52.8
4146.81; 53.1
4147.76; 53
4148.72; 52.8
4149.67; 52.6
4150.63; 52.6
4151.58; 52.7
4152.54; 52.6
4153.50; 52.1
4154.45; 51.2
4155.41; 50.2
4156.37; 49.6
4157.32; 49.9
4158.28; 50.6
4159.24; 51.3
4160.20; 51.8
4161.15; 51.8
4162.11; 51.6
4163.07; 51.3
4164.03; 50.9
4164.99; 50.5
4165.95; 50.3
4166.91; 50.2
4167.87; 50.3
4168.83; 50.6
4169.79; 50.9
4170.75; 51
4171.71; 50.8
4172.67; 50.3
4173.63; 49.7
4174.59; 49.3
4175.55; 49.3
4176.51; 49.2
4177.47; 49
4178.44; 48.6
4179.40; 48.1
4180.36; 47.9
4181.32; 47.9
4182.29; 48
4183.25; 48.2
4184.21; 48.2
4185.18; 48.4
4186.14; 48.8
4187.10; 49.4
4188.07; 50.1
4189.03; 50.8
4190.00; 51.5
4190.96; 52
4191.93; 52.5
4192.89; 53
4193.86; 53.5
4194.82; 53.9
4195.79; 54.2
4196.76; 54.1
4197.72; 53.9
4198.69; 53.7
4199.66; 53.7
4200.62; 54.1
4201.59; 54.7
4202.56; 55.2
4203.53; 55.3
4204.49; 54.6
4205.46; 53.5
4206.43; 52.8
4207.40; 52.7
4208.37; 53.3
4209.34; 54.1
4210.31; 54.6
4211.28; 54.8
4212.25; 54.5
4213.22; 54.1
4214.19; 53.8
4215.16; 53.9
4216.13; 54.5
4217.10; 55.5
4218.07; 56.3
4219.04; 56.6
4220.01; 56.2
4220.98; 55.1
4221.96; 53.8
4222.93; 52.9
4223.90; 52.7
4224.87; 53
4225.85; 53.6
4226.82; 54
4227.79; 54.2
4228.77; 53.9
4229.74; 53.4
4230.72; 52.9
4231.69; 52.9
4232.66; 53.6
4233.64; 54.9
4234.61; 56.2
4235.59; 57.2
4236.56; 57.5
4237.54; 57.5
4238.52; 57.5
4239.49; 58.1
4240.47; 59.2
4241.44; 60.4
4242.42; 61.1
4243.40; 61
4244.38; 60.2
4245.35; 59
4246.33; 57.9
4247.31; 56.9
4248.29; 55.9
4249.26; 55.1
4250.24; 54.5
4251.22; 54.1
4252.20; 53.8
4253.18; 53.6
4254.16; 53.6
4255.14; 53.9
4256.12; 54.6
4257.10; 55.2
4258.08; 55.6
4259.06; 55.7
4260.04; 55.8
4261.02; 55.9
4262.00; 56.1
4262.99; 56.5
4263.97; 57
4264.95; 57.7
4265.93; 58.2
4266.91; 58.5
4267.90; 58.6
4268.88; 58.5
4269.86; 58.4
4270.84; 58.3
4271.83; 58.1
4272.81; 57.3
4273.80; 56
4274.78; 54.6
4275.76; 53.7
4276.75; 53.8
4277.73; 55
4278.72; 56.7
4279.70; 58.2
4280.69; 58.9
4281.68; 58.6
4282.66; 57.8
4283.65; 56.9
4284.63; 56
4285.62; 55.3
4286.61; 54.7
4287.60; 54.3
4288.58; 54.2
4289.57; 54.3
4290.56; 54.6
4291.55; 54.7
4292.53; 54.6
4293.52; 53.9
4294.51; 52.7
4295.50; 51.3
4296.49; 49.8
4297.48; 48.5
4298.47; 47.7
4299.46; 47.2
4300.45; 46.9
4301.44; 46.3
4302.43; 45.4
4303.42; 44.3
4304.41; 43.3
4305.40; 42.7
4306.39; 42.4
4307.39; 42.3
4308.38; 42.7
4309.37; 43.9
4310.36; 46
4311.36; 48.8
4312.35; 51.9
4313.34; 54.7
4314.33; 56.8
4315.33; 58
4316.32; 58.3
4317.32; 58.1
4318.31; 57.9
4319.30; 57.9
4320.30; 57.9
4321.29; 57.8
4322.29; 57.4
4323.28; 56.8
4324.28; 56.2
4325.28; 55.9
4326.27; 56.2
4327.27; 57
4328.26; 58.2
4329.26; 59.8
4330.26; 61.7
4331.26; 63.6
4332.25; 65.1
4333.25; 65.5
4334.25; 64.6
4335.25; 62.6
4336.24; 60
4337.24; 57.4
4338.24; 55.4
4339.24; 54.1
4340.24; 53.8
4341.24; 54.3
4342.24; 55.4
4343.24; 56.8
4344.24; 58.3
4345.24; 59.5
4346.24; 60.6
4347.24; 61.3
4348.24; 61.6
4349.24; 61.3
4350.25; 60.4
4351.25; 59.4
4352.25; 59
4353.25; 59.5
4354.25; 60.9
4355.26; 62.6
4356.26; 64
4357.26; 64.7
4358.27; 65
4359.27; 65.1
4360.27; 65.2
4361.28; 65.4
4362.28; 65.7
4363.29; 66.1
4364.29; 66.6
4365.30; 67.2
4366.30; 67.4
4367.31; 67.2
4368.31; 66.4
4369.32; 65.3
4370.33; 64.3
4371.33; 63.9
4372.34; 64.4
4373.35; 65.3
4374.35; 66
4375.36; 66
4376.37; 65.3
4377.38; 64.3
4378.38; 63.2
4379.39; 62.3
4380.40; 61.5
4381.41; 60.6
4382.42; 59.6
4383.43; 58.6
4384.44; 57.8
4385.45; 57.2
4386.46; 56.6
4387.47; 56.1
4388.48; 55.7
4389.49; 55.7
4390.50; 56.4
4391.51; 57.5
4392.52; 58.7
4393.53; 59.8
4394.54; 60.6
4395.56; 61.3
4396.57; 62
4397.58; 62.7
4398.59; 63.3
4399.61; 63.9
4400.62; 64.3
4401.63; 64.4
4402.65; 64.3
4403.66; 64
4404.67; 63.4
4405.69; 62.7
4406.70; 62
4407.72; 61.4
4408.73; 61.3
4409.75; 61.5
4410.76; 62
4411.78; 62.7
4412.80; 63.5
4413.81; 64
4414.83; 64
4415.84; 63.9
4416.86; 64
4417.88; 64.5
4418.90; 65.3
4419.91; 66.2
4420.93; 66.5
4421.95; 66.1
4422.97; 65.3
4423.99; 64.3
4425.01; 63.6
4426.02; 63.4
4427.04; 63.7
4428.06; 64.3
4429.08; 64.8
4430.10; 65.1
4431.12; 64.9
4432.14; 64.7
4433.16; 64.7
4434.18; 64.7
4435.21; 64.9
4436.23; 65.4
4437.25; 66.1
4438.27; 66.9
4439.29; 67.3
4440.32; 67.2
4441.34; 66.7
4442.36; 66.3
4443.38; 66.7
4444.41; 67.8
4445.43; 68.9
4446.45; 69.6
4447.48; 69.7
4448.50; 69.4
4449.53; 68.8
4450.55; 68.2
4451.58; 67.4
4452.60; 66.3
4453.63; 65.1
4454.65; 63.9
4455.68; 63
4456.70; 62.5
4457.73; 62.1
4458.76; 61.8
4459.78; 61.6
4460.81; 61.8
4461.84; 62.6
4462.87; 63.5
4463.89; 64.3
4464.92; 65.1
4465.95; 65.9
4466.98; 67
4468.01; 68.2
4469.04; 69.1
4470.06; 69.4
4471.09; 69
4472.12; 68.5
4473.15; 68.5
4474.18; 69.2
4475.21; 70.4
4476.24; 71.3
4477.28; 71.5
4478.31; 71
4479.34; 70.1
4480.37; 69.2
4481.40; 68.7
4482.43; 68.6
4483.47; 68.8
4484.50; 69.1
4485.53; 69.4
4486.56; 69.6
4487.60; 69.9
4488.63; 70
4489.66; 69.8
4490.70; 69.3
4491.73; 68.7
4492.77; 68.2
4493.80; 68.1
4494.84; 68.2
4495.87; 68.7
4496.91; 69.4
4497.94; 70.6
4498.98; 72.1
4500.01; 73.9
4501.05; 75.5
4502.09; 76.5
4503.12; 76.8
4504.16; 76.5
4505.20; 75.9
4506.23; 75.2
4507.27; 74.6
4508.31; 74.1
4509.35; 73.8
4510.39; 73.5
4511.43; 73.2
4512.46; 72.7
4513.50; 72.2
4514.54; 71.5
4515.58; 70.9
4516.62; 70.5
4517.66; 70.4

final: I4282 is 0.096 mag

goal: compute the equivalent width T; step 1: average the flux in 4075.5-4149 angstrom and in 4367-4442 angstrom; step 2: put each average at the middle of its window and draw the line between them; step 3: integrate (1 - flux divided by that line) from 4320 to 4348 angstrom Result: 0.7 angstrom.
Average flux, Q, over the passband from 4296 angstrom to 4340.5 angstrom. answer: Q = 53.8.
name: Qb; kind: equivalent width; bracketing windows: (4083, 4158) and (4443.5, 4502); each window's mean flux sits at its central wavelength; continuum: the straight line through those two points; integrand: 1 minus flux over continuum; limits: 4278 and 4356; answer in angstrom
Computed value 7.1 angstrom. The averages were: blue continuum 51.6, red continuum 68.1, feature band 55.3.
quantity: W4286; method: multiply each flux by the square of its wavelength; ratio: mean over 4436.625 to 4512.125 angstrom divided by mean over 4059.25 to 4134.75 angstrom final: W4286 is 1.60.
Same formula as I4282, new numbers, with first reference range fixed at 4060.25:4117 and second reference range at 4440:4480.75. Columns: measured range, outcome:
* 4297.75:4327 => 0.182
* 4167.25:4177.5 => 0.086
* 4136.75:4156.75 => 0.017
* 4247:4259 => 0.059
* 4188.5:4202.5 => 0.040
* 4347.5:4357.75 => 0.015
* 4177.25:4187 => 0.134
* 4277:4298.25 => 0.088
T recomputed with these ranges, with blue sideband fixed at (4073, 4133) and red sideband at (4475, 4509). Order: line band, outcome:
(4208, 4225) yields 0.73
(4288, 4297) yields 1.11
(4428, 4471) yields 1.97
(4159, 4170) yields 0.66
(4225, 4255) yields 1.07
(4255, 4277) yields 1.10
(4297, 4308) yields 2.91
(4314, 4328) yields 1.13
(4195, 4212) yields 0.65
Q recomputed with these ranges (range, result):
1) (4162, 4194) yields 50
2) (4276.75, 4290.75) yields 56.1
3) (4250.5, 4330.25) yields 54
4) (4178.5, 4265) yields 54.3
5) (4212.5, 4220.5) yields 55.2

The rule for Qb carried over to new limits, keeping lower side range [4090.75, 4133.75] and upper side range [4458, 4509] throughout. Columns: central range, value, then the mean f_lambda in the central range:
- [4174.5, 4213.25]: 2.25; 51.8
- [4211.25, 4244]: 0.69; 55.5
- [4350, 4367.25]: -0.18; 63.9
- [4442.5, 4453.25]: -0.07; 68.1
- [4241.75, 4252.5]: 0.06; 57.3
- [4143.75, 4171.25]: 0.89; 51.5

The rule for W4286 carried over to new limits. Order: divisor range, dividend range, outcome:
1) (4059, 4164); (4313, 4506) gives 1.43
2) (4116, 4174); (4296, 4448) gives 1.29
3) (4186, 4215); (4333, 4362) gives 1.22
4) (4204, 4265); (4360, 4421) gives 1.22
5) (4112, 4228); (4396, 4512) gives 1.46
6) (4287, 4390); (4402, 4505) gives 1.22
